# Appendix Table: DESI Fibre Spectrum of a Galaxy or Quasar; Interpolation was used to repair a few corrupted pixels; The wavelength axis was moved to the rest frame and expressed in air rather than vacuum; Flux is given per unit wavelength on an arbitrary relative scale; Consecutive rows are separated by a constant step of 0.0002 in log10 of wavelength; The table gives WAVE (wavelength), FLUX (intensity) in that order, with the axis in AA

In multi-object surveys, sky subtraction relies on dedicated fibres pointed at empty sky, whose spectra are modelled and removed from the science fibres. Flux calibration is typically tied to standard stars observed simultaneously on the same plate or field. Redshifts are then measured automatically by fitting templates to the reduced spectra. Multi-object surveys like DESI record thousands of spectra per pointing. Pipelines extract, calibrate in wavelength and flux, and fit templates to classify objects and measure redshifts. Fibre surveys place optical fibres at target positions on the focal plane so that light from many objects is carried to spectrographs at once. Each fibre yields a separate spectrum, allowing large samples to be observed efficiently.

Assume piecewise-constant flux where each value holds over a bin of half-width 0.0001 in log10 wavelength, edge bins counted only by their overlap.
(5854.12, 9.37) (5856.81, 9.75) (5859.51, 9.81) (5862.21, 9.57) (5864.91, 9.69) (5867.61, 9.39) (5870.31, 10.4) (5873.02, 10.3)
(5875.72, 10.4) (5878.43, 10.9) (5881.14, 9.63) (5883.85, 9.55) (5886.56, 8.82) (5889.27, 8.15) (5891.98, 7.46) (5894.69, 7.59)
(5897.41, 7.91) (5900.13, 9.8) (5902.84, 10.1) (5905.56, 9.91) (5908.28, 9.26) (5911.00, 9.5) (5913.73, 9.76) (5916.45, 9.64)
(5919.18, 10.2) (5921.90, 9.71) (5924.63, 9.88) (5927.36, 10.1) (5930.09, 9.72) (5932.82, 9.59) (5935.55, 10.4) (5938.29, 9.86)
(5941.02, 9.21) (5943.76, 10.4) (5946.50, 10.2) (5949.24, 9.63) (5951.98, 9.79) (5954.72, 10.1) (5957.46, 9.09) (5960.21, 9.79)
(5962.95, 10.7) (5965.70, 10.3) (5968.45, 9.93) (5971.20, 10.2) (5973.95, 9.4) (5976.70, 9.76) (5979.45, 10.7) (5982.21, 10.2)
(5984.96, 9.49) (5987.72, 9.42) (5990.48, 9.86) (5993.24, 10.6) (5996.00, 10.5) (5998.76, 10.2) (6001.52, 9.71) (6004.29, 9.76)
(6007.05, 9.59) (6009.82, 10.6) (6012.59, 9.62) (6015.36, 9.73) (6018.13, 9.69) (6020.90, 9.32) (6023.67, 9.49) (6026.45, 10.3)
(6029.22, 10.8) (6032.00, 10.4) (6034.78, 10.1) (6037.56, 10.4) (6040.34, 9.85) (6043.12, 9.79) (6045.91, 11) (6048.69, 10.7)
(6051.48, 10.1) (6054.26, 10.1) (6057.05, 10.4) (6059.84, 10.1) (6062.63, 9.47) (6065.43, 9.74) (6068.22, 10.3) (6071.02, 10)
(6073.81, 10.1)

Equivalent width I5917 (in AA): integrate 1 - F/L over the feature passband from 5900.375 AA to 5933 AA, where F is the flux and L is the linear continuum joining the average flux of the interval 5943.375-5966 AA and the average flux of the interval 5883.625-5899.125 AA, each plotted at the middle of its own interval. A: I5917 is -3.3 AA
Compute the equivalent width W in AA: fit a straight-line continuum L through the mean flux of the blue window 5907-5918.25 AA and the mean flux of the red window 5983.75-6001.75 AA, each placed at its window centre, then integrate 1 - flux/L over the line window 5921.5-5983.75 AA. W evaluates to -1.1 AA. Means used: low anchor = 9.56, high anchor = 9.99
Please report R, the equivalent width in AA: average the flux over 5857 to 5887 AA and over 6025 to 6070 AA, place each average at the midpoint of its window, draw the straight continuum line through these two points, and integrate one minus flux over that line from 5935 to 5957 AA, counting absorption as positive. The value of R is 0.28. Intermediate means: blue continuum 9.89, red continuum 10.2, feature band 9.9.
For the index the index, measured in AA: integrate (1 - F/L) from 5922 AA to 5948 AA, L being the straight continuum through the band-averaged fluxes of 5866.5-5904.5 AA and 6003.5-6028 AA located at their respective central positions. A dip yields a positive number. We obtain -1.14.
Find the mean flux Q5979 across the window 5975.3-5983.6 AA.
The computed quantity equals 10.2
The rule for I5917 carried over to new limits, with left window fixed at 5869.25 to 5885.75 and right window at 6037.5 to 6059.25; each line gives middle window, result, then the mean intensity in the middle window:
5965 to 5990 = 0.7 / 9.92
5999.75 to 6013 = 0.5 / 9.88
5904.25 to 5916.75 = 0.7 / 9.61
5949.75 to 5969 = 0.5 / 9.94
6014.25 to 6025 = 0.7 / 9.56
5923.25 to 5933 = 0.3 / 9.85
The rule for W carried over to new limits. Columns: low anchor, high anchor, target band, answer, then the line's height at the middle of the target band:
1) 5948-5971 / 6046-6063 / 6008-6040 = 0.4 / 10.2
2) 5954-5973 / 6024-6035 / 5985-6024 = 1.3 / 10.2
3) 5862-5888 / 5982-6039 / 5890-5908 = 2.0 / 9.89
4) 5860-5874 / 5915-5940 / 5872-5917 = 2.5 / 9.87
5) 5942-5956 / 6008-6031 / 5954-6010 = 0.0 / 9.97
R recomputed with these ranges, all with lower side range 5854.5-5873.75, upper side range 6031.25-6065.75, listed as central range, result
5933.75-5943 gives 0.1 AA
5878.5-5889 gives 0.5 AA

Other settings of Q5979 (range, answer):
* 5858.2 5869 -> 9.62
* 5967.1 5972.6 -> 10.1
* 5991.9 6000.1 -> 10.4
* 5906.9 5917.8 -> 9.54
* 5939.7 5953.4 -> 9.85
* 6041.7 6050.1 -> 10.5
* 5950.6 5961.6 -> 9.7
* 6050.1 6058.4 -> 10.2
